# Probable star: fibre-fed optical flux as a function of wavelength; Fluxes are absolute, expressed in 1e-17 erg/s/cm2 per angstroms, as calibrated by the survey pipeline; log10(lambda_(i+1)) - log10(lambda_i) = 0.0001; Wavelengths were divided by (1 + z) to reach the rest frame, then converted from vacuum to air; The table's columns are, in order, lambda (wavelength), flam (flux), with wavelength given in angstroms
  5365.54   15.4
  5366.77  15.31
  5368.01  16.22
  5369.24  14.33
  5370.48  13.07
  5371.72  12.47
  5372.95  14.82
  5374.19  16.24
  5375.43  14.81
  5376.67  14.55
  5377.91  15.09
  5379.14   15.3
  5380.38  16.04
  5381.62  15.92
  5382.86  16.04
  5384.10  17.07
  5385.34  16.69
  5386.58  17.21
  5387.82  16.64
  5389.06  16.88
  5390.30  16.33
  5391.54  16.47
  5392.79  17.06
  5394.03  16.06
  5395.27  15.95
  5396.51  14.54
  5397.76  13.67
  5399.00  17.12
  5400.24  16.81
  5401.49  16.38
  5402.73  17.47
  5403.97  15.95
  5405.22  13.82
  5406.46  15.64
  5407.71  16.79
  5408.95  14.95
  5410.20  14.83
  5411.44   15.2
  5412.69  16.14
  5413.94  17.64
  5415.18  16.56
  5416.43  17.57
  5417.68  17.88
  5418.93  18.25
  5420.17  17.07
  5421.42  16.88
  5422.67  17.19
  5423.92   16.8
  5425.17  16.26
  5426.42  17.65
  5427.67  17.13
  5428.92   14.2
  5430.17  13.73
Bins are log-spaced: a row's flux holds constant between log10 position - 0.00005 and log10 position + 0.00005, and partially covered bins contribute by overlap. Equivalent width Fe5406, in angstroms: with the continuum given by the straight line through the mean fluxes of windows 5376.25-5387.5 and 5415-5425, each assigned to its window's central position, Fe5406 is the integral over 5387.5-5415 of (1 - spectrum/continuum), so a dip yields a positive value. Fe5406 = 1.04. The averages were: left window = 16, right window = 17.3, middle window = 16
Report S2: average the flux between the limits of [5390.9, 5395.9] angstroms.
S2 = 16.4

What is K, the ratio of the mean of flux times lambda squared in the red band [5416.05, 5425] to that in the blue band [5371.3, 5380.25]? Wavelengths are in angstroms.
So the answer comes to 1.18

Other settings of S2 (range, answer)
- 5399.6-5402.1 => 16.6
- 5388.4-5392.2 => 16.5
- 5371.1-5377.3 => 14.6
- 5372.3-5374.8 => 15.5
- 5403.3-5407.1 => 15.2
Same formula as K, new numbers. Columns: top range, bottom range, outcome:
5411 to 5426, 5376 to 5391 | 1.06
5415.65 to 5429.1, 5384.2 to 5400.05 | 1.06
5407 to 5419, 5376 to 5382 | 1.09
